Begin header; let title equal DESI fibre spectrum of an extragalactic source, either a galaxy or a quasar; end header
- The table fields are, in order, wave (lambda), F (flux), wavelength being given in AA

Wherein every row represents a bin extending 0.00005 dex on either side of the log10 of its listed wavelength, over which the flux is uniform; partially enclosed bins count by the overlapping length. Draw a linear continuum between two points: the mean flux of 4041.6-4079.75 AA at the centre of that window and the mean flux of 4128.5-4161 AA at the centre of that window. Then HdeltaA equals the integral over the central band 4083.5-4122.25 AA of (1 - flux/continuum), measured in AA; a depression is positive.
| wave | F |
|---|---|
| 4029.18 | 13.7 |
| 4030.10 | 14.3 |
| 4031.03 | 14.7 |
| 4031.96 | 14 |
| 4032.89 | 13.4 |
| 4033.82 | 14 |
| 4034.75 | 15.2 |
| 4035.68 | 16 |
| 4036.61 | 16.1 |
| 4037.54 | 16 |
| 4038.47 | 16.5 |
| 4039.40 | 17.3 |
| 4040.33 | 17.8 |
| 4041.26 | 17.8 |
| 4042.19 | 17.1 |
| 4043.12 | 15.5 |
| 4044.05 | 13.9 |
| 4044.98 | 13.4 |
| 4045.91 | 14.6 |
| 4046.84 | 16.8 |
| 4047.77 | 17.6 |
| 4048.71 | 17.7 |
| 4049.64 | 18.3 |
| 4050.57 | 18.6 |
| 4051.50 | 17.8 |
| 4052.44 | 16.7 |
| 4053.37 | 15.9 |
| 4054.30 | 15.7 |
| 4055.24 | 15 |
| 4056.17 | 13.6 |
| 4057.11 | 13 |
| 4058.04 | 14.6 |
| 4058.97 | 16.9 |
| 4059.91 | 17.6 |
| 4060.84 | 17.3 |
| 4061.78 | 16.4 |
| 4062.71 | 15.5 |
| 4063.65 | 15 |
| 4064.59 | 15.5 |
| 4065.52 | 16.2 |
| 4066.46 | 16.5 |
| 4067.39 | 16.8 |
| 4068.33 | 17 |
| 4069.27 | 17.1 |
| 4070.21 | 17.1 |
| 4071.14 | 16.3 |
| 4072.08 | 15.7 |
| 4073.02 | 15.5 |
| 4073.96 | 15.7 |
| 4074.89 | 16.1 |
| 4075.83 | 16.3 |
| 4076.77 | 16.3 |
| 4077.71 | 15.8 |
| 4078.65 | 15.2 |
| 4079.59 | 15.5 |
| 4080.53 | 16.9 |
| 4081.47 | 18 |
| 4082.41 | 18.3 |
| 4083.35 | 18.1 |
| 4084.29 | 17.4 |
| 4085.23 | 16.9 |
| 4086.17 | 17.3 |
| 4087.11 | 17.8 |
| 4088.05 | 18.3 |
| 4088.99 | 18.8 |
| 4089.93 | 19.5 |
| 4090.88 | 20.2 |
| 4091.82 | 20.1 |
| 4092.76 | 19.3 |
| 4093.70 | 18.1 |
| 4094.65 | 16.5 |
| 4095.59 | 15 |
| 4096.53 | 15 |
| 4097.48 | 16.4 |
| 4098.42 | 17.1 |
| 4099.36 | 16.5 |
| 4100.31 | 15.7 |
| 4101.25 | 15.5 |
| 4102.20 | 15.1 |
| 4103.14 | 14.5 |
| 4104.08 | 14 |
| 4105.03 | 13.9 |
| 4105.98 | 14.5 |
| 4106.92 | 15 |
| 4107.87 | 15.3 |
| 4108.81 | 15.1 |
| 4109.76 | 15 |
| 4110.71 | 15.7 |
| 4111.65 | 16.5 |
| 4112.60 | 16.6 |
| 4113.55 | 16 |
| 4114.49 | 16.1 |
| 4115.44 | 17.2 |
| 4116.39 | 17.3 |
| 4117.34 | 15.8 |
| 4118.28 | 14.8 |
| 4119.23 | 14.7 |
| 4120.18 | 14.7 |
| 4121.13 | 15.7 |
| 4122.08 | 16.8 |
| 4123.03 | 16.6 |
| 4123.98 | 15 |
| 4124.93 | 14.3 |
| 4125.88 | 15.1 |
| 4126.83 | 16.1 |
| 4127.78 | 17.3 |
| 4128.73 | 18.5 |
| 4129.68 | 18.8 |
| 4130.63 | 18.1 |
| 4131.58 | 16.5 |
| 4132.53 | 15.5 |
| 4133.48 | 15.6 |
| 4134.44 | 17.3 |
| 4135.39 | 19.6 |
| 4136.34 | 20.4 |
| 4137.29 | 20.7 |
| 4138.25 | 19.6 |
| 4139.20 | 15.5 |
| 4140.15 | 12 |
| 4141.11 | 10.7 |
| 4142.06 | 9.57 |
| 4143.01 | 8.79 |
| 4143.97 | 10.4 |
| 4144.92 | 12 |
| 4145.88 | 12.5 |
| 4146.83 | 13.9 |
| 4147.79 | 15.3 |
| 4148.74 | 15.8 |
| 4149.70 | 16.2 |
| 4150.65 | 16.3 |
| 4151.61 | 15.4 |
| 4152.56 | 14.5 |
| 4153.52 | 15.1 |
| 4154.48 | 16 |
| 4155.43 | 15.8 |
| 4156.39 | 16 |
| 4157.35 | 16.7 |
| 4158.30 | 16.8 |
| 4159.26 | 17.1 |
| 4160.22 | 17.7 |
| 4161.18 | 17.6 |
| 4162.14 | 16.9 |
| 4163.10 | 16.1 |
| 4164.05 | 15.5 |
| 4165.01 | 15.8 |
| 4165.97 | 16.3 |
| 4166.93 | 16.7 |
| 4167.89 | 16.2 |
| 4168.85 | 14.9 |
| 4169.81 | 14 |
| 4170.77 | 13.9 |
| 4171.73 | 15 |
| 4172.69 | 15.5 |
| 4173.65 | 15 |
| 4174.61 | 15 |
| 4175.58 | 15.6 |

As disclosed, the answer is -1.3 AA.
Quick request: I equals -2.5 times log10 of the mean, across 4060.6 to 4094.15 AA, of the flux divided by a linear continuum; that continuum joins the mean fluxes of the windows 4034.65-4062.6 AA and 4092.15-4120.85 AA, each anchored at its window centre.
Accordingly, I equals -0.069 mag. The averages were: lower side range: 16.2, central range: 17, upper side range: 15.8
